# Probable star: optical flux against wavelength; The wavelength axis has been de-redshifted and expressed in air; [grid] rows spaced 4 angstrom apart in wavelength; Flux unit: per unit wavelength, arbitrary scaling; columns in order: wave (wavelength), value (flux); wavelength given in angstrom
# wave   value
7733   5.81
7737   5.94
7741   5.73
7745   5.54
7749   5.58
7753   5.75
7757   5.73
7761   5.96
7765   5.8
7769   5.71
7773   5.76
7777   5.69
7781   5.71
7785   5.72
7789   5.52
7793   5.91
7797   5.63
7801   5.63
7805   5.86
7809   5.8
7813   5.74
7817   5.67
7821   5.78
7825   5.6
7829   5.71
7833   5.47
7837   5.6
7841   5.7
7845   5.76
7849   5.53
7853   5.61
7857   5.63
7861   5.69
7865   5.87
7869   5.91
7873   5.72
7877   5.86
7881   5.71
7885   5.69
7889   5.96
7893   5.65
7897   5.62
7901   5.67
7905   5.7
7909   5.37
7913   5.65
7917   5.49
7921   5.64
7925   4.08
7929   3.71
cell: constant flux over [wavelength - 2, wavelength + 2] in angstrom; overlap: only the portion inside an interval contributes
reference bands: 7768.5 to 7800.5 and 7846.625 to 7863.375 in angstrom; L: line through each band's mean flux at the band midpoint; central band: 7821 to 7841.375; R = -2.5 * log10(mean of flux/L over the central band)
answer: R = 0.00 mag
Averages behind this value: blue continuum 5.7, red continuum 5.62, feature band 5.63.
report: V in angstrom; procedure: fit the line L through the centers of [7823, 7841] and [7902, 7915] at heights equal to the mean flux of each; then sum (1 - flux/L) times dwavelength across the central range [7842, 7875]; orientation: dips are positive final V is -0.7 angstrom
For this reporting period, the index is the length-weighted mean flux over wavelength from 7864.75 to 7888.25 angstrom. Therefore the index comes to 5.8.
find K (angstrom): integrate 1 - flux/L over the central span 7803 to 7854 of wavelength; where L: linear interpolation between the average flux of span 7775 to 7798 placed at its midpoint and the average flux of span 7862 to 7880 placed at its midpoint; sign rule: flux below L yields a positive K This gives 0.7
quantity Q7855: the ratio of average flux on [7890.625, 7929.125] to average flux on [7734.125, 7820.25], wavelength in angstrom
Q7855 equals 0.93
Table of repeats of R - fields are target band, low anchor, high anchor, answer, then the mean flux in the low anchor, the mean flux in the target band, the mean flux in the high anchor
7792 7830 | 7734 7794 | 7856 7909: 0.001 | 5.74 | 5.73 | 5.73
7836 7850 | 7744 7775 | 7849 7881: 0.015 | 5.73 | 5.66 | 5.74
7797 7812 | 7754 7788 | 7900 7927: -0.016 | 5.75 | 5.74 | 5.36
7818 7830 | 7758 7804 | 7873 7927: -0.005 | 5.73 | 5.69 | 5.55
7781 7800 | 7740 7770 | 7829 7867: 0.001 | 5.73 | 5.69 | 5.65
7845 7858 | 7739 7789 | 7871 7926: 0.003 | 5.72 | 5.61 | 5.58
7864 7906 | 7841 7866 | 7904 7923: -0.027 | 5.68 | 5.76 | 5.56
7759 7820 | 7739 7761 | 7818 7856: -0.014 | 5.69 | 5.74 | 5.64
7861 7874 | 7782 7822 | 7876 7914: -0.023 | 5.72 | 5.82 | 5.68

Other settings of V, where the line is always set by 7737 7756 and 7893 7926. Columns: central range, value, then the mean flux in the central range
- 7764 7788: -0.3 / 5.72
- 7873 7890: -0.9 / 5.79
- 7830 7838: 0.0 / 5.55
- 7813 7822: -0.2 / 5.72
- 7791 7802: -0.2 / 5.73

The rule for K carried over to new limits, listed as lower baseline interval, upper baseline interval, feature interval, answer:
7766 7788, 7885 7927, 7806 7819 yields -0.22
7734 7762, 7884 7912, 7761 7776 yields -0.13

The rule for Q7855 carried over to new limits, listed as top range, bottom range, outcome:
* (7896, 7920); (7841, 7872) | 0.98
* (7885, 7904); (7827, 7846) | 1.01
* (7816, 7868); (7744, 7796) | 0.99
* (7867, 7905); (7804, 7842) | 1.01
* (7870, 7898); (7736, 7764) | 1.00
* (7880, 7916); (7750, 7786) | 0.98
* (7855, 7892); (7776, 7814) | 1.01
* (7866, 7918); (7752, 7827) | 0.99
